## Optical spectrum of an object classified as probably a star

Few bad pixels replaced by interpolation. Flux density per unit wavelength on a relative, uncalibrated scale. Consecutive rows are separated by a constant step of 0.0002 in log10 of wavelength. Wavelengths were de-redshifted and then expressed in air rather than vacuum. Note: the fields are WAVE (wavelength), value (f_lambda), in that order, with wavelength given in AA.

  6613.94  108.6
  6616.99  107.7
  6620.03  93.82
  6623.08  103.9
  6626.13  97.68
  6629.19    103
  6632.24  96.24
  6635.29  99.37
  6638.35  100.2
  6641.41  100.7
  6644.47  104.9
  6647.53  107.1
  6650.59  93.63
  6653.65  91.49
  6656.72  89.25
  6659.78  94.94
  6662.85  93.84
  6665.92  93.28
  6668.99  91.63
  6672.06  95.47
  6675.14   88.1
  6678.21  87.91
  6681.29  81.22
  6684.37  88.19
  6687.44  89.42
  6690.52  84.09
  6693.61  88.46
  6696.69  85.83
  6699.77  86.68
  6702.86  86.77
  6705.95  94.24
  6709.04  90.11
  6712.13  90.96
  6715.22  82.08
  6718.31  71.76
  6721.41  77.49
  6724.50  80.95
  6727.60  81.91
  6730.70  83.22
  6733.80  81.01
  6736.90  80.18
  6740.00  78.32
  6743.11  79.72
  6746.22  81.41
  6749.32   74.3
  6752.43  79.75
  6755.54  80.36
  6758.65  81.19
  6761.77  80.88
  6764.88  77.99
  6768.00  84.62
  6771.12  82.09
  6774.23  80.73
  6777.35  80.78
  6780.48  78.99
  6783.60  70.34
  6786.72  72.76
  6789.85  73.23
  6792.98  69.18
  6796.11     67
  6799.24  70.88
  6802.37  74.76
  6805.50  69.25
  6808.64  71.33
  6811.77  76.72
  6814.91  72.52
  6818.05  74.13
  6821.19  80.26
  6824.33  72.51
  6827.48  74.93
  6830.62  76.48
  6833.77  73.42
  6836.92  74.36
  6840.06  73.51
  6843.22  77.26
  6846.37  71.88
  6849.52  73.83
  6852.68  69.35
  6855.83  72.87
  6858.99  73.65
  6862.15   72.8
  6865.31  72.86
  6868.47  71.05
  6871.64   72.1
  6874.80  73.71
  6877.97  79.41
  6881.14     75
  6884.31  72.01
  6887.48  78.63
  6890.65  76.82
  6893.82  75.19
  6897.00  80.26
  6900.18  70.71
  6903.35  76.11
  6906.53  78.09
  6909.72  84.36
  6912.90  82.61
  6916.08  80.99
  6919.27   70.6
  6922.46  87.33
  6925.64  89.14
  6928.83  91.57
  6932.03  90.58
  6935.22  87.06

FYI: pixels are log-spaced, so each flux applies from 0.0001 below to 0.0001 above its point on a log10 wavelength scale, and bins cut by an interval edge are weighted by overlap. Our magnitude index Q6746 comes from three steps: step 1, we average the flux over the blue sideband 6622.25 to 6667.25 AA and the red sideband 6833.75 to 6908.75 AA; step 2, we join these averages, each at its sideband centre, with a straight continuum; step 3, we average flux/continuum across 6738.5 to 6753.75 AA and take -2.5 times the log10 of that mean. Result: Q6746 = 0.114 mag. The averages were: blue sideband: 97.9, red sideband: 74.5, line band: 78.7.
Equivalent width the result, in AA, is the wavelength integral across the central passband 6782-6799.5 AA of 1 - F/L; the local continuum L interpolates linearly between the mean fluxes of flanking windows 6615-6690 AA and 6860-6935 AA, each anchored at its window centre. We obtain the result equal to 3.1 AA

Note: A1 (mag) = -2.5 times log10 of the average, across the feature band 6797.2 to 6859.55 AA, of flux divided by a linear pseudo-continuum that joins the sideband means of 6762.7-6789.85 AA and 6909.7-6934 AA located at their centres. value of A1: 0.10 mag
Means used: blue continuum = 78.3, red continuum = 84.7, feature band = 73.6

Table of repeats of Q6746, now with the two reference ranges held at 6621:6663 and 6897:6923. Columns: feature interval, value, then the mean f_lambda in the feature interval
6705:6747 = 0.12 mag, 82.2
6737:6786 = 0.13 mag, 79.3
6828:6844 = 0.13 mag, 74.9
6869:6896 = 0.07 mag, 75.3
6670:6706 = 0.09 mag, 87.8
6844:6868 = 0.14 mag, 72.6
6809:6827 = 0.14 mag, 74.9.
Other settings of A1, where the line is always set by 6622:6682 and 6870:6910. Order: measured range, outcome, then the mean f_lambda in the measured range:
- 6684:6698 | 0.065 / 87.2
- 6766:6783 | 0.064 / 80.7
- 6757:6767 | 0.084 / 80.2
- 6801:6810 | 0.160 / 71.7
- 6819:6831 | 0.077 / 75.9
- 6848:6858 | 0.101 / 72.1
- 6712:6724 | 0.140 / 79.4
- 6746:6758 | 0.112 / 78.9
